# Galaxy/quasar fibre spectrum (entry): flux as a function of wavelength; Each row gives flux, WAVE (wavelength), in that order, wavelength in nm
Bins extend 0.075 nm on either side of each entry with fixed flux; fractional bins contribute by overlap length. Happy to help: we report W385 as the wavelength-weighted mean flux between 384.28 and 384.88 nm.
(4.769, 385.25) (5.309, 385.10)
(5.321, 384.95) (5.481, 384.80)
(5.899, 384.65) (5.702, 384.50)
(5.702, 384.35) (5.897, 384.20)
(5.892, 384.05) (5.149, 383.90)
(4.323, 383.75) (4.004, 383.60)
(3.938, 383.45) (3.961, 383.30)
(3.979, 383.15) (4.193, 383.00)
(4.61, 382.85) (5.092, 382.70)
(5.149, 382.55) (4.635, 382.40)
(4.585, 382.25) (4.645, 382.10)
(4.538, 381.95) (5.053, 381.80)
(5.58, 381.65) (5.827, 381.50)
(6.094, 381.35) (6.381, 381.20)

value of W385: 5.69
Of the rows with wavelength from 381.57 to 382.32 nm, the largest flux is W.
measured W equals 5.58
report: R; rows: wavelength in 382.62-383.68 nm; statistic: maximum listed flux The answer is 5.092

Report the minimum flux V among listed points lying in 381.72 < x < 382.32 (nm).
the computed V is 4.538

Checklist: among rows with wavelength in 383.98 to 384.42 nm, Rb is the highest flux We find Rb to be 5.897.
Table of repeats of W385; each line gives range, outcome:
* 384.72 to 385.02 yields 5.41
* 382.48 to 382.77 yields 5.12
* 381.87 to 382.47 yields 4.6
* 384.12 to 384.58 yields 5.77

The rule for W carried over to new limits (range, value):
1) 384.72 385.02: 5.481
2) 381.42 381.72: 5.827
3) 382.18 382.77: 5.149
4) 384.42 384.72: 5.899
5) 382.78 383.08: 4.61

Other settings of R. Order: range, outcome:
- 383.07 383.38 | 3.979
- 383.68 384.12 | 5.892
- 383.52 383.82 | 4.323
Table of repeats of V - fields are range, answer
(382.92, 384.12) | 3.938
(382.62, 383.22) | 3.979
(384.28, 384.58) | 5.702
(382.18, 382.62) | 4.585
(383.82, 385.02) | 5.149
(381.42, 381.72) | 5.58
